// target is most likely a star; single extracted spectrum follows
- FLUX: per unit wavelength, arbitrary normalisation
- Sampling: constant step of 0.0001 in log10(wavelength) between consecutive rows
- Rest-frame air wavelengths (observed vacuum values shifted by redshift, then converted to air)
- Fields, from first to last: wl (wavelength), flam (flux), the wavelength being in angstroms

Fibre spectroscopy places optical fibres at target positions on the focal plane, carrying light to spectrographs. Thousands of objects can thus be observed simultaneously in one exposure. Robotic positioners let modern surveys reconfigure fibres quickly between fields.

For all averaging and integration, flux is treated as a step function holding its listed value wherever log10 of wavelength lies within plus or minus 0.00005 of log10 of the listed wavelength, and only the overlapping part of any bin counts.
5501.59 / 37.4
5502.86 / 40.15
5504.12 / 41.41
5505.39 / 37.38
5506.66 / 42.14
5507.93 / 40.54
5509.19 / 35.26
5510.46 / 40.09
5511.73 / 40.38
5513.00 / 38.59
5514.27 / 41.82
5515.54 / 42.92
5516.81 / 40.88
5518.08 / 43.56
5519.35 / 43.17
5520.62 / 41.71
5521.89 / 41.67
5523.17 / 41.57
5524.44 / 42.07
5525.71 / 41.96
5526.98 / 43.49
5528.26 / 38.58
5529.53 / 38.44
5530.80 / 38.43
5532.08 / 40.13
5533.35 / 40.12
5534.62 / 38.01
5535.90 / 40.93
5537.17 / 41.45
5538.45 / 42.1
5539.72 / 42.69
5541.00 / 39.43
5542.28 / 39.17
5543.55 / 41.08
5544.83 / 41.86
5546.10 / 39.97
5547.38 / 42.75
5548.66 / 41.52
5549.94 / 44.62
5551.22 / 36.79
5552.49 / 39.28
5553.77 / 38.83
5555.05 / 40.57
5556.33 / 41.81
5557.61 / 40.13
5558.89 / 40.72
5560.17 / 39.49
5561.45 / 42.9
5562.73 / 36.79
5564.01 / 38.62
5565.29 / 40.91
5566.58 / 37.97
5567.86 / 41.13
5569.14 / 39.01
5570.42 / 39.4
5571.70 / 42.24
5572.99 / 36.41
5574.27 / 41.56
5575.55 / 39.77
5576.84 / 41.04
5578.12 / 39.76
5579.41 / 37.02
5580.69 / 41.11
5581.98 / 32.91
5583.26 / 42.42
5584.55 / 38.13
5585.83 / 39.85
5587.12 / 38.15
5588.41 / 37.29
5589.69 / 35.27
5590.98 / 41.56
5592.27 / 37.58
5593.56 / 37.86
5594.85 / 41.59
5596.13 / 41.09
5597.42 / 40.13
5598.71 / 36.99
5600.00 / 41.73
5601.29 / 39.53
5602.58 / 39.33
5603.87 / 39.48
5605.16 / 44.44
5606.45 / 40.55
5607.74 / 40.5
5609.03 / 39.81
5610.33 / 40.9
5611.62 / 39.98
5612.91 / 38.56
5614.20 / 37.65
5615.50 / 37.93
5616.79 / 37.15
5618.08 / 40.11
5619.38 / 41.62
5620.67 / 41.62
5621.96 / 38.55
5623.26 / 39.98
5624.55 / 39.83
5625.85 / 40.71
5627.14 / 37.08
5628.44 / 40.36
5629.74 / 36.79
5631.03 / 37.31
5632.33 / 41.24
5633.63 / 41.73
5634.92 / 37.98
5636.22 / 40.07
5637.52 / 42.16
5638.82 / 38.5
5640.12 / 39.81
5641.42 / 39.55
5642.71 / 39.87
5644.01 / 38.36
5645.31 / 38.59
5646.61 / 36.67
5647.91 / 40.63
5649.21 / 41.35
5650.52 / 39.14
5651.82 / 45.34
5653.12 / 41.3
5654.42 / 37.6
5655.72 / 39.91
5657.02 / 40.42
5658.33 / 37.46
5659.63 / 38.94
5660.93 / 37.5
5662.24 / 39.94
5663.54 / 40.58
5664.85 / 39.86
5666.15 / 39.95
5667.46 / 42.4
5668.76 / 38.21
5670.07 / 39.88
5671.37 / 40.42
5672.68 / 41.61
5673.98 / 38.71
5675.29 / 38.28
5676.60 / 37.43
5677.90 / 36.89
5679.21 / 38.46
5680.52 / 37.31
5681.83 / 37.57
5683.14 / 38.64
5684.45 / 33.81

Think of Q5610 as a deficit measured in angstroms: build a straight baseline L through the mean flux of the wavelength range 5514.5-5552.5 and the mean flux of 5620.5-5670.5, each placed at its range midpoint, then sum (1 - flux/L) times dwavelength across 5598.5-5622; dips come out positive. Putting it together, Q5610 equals 0.1 angstroms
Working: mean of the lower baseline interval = 41.1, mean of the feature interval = 39.9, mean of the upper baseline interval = 39.6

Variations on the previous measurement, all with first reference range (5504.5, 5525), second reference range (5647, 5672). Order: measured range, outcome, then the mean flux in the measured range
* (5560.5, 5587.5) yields 0.74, 39.4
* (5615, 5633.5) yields 0.38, 39.4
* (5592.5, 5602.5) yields 0.16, 39.7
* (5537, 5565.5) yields 0.05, 40.6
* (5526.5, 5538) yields 0.23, 39.9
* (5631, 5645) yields 0.13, 39.8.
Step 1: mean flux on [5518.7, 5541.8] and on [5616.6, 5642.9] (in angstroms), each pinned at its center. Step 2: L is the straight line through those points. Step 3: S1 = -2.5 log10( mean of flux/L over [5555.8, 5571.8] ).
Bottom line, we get 0.012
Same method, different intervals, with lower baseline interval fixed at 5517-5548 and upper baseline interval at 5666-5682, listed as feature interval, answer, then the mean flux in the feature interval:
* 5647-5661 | -0.02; 40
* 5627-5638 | 0.00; 39.5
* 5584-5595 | 0.05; 38.4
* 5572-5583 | 0.04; 38.9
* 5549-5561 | 0.01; 40.3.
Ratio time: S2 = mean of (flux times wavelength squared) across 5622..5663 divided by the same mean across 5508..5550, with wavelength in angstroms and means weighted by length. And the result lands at 1.01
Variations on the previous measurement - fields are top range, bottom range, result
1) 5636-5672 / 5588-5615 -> 1.02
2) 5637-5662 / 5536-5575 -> 1.01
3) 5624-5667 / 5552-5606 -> 1.02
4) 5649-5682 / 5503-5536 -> 1.02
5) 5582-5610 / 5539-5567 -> 0.99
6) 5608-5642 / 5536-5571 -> 1.00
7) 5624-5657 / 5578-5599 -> 1.04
